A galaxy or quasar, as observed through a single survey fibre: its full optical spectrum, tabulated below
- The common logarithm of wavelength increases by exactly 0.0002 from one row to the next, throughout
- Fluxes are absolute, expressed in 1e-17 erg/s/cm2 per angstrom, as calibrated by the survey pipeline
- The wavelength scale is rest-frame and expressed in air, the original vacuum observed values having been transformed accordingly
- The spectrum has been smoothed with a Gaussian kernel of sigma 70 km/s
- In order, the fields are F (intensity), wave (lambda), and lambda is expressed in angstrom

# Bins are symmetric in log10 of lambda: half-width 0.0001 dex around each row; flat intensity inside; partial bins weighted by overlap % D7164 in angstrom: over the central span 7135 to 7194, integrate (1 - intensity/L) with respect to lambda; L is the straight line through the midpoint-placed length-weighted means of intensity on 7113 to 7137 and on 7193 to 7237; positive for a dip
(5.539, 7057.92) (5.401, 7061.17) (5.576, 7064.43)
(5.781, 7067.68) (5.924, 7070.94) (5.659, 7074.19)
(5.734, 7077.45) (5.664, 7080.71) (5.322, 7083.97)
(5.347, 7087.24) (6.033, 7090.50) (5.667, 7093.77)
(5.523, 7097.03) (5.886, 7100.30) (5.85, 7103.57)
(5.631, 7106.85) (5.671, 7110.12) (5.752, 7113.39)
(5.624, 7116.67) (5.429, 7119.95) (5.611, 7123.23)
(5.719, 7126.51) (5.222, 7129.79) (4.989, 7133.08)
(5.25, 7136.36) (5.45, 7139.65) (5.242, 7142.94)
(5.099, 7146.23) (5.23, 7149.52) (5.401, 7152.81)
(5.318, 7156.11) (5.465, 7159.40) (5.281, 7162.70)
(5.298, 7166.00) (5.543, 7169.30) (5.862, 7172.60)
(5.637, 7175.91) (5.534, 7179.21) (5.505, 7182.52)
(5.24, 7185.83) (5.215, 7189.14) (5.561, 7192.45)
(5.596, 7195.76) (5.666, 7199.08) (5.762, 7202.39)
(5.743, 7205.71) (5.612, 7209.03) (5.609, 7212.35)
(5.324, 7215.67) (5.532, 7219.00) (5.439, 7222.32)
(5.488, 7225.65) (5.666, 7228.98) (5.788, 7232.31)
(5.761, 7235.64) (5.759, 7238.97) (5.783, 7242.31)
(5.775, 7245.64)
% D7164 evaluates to 1.3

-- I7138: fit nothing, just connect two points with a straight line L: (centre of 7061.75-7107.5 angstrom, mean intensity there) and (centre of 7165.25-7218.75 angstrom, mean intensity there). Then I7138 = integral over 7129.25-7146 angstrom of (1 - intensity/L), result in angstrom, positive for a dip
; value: 1.2 angstrom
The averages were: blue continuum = 5.68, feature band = 5.22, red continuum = 5.55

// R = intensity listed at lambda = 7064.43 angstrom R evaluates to 5.576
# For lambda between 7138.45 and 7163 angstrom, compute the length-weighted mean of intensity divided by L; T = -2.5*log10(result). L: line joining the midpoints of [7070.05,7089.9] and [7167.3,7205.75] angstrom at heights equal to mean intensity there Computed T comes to 0.054 mag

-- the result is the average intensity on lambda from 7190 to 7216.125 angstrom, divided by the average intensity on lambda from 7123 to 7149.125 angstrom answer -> 1.06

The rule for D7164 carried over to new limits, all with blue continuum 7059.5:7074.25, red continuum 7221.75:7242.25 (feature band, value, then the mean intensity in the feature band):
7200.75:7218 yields 0.19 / 5.6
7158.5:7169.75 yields 0.58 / 5.38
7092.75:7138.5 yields 0.92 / 5.56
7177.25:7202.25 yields 0.78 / 5.49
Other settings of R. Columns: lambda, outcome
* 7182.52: 5.505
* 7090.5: 6.033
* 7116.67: 5.624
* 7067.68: 5.781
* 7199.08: 5.666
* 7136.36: 5.25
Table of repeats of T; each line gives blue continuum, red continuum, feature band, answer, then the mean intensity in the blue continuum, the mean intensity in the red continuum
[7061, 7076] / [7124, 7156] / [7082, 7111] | -0.023 mag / 5.69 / 5.3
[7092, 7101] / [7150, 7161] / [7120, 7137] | 0.029 mag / 5.68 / 5.38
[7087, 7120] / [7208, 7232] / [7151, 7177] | 0.028 mag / 5.7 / 5.54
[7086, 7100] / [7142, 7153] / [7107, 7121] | -0.025 mag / 5.68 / 5.22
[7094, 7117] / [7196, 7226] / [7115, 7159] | 0.062 mag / 5.71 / 5.58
